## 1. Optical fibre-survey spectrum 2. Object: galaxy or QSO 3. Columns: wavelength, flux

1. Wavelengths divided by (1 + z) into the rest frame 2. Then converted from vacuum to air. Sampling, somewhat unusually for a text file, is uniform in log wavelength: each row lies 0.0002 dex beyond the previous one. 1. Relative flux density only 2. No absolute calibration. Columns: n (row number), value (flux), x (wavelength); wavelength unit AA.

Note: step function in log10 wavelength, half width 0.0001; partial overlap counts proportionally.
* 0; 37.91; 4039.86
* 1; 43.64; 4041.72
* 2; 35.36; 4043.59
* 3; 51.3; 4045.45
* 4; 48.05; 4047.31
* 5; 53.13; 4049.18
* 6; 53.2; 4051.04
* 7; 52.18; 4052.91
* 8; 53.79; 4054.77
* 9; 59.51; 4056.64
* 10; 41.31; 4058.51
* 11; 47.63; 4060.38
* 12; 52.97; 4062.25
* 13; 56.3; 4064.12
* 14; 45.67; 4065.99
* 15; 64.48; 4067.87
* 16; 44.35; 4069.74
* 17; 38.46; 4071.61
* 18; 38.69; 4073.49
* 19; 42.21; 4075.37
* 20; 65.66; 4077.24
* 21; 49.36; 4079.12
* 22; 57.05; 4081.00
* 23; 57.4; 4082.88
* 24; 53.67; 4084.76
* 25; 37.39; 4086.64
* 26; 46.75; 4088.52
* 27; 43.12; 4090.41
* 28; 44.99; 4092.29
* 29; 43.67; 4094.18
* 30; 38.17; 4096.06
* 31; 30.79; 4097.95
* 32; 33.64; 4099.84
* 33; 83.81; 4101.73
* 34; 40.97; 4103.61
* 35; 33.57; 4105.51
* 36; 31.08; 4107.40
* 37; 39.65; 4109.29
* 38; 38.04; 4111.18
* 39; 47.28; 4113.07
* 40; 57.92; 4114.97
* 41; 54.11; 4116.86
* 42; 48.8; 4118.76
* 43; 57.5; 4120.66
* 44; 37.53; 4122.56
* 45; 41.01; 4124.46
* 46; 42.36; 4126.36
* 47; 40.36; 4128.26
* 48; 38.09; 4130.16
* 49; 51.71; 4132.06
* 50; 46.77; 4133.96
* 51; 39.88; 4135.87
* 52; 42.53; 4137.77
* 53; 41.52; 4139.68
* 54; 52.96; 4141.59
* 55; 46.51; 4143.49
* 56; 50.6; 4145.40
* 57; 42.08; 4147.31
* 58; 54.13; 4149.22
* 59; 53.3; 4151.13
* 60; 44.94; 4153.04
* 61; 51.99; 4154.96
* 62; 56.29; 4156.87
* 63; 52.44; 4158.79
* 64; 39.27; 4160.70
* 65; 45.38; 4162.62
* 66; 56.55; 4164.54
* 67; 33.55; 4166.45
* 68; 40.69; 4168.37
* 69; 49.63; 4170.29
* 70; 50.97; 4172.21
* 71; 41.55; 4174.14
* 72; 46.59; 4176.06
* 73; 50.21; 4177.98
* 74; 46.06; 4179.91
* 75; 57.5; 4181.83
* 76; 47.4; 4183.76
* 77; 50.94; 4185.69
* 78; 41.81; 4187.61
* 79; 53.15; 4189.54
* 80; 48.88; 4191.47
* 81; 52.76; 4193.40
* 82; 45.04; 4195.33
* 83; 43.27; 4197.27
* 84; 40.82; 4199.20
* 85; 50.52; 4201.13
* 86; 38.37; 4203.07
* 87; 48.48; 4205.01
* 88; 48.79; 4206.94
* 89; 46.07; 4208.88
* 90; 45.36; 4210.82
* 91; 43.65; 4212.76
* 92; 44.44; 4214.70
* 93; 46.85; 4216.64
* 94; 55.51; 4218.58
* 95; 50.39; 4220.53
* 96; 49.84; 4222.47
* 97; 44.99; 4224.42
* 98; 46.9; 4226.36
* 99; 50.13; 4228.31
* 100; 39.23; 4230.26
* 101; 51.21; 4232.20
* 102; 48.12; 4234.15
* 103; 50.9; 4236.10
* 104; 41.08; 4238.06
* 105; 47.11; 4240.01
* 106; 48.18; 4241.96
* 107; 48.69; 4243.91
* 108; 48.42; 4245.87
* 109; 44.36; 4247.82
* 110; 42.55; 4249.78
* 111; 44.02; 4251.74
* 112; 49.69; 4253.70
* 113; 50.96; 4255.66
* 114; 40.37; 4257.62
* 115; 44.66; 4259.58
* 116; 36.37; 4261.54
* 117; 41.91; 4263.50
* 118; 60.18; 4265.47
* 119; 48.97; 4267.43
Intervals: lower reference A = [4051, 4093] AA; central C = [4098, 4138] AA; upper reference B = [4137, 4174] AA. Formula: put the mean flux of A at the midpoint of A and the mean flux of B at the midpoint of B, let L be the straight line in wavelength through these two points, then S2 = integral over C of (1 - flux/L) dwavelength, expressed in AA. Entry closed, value 3.1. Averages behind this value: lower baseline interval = 49.8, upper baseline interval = 47.5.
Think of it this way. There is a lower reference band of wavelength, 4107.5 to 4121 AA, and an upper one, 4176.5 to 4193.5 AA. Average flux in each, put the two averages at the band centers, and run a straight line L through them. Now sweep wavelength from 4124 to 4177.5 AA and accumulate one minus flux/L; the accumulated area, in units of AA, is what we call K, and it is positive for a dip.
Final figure 2.6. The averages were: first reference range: 47.5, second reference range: 49.6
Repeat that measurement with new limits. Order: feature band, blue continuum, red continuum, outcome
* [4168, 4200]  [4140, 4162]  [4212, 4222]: 0.7 AA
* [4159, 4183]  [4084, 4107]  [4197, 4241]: -0.6 AA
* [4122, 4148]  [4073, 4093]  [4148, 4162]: 3.0 AA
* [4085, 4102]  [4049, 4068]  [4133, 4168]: 2.3 AA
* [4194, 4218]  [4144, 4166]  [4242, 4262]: 0.9 AA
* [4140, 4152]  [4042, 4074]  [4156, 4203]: -0.4 AA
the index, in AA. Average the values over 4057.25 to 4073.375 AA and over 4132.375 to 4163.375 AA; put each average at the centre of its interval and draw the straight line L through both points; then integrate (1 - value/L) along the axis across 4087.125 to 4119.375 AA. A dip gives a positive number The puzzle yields 2.54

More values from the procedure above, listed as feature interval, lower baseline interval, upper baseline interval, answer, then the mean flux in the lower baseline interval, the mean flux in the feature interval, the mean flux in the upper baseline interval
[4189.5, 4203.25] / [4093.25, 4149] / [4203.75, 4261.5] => -0.2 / 44.7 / 46.6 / 46.7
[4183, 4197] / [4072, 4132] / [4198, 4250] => -0.6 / 45.6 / 48.3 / 46.8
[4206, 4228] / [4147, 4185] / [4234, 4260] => -0.3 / 48.1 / 47.6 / 46.3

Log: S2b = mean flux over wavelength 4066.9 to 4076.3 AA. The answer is 45.6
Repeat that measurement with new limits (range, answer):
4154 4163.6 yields 49.1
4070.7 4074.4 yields 38.5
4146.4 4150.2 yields 48.2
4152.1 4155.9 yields 48.4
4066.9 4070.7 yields 54.3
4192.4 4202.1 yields 46.5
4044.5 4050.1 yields 50.8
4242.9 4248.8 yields 47.2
